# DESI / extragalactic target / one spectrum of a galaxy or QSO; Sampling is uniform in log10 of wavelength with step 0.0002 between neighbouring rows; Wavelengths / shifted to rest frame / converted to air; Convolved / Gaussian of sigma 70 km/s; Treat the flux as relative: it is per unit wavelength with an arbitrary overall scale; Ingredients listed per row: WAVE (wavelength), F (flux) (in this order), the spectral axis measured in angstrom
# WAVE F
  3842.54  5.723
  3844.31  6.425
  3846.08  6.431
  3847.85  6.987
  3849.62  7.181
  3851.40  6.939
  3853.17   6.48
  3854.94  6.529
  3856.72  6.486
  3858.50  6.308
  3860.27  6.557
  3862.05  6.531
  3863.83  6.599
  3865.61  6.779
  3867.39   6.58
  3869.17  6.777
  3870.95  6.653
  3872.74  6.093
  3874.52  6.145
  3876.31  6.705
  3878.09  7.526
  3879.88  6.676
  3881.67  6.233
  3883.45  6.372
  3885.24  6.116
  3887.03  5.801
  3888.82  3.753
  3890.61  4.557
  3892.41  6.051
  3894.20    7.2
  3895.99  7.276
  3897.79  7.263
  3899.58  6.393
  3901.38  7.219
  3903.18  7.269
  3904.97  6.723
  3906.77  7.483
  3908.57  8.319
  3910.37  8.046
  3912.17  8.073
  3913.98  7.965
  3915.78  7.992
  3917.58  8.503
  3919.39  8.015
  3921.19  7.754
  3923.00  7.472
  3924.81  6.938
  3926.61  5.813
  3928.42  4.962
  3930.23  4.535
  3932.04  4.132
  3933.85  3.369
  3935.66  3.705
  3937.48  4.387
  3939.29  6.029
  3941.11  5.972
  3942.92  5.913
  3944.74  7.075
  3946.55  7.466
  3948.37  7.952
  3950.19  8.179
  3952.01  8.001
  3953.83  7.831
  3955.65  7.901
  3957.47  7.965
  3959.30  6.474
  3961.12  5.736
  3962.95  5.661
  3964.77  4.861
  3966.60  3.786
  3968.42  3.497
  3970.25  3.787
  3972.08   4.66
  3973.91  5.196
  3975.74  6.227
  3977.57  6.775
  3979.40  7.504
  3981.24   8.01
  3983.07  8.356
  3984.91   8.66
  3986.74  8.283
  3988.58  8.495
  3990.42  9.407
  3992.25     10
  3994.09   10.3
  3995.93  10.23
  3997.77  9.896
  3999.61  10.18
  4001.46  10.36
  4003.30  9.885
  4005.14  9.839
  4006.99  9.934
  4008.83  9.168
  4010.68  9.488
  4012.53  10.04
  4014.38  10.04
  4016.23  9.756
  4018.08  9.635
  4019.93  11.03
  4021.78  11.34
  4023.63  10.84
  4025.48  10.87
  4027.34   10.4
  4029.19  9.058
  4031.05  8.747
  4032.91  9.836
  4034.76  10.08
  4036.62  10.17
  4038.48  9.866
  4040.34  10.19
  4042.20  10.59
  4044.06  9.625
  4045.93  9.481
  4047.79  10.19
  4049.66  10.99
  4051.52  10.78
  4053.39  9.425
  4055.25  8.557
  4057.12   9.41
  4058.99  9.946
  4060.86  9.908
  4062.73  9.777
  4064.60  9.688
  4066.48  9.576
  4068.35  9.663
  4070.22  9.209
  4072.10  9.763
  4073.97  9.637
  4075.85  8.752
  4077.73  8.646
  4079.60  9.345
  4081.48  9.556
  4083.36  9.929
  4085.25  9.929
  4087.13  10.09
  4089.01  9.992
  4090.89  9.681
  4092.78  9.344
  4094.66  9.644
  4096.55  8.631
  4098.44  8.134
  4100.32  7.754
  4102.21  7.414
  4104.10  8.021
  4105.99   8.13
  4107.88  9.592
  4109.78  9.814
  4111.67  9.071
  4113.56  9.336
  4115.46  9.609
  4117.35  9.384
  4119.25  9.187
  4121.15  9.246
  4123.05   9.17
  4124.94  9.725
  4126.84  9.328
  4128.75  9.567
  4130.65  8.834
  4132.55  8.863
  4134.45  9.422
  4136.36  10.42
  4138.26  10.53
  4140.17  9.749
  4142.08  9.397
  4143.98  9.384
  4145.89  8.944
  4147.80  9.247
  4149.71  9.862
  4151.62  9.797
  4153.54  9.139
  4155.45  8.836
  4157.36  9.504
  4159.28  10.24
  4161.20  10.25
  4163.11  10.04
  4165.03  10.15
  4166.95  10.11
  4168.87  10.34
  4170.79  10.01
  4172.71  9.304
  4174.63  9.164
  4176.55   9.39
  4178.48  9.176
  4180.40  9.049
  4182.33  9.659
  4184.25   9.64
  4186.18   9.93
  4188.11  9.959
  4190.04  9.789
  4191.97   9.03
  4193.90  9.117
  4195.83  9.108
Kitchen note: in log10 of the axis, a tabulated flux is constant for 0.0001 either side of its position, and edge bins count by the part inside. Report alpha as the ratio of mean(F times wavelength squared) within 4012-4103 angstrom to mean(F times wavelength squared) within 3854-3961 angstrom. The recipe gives 1.58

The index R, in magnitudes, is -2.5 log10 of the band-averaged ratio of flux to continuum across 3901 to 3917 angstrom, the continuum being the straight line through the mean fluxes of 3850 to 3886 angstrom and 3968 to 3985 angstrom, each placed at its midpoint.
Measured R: -0.20 mag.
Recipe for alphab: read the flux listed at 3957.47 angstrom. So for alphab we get 7.965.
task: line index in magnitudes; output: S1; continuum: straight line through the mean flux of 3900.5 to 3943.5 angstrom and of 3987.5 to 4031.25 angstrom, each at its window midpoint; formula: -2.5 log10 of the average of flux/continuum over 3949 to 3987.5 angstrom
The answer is 0.261 mag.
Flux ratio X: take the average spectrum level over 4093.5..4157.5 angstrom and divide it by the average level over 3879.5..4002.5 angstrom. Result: 1.3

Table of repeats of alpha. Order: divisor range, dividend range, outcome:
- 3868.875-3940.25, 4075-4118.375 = 1.56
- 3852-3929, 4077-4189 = 1.57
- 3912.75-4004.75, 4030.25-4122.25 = 1.42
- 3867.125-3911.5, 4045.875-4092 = 1.60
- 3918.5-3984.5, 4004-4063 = 1.68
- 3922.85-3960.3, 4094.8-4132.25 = 1.56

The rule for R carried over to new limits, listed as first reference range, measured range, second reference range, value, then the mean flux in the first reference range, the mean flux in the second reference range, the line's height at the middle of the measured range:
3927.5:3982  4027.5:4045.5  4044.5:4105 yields -0.18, 5.91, 9.4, 8.29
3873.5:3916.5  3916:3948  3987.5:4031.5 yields 0.27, 6.79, 9.96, 7.82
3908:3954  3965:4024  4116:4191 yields -0.13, 6.68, 9.58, 7.51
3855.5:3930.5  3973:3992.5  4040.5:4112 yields 0.03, 6.75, 9.42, 8.06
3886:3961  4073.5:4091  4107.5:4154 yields -0.09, 6.67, 9.47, 8.81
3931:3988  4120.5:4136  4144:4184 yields -0.04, 6.25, 9.61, 9.02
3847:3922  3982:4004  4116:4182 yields -0.19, 6.83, 9.55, 7.95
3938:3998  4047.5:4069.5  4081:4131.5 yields -0.16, 7.11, 9.19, 8.47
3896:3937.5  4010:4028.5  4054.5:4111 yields -0.24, 6.68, 9.25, 8.27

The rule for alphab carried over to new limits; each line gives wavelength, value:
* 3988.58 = 8.495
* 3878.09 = 7.526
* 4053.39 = 9.425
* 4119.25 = 9.187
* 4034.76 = 10.08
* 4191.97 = 9.03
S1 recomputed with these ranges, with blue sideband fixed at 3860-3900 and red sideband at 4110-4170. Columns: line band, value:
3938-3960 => 0.006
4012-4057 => -0.212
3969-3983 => 0.233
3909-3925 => -0.161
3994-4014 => -0.248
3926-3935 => 0.478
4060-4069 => -0.127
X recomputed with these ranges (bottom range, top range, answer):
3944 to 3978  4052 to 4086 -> 1.52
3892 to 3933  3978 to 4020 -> 1.34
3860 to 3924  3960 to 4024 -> 1.21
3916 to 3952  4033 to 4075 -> 1.56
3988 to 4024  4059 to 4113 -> 0.93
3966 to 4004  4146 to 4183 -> 1.23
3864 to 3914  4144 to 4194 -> 1.44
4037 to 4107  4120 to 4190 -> 1.02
